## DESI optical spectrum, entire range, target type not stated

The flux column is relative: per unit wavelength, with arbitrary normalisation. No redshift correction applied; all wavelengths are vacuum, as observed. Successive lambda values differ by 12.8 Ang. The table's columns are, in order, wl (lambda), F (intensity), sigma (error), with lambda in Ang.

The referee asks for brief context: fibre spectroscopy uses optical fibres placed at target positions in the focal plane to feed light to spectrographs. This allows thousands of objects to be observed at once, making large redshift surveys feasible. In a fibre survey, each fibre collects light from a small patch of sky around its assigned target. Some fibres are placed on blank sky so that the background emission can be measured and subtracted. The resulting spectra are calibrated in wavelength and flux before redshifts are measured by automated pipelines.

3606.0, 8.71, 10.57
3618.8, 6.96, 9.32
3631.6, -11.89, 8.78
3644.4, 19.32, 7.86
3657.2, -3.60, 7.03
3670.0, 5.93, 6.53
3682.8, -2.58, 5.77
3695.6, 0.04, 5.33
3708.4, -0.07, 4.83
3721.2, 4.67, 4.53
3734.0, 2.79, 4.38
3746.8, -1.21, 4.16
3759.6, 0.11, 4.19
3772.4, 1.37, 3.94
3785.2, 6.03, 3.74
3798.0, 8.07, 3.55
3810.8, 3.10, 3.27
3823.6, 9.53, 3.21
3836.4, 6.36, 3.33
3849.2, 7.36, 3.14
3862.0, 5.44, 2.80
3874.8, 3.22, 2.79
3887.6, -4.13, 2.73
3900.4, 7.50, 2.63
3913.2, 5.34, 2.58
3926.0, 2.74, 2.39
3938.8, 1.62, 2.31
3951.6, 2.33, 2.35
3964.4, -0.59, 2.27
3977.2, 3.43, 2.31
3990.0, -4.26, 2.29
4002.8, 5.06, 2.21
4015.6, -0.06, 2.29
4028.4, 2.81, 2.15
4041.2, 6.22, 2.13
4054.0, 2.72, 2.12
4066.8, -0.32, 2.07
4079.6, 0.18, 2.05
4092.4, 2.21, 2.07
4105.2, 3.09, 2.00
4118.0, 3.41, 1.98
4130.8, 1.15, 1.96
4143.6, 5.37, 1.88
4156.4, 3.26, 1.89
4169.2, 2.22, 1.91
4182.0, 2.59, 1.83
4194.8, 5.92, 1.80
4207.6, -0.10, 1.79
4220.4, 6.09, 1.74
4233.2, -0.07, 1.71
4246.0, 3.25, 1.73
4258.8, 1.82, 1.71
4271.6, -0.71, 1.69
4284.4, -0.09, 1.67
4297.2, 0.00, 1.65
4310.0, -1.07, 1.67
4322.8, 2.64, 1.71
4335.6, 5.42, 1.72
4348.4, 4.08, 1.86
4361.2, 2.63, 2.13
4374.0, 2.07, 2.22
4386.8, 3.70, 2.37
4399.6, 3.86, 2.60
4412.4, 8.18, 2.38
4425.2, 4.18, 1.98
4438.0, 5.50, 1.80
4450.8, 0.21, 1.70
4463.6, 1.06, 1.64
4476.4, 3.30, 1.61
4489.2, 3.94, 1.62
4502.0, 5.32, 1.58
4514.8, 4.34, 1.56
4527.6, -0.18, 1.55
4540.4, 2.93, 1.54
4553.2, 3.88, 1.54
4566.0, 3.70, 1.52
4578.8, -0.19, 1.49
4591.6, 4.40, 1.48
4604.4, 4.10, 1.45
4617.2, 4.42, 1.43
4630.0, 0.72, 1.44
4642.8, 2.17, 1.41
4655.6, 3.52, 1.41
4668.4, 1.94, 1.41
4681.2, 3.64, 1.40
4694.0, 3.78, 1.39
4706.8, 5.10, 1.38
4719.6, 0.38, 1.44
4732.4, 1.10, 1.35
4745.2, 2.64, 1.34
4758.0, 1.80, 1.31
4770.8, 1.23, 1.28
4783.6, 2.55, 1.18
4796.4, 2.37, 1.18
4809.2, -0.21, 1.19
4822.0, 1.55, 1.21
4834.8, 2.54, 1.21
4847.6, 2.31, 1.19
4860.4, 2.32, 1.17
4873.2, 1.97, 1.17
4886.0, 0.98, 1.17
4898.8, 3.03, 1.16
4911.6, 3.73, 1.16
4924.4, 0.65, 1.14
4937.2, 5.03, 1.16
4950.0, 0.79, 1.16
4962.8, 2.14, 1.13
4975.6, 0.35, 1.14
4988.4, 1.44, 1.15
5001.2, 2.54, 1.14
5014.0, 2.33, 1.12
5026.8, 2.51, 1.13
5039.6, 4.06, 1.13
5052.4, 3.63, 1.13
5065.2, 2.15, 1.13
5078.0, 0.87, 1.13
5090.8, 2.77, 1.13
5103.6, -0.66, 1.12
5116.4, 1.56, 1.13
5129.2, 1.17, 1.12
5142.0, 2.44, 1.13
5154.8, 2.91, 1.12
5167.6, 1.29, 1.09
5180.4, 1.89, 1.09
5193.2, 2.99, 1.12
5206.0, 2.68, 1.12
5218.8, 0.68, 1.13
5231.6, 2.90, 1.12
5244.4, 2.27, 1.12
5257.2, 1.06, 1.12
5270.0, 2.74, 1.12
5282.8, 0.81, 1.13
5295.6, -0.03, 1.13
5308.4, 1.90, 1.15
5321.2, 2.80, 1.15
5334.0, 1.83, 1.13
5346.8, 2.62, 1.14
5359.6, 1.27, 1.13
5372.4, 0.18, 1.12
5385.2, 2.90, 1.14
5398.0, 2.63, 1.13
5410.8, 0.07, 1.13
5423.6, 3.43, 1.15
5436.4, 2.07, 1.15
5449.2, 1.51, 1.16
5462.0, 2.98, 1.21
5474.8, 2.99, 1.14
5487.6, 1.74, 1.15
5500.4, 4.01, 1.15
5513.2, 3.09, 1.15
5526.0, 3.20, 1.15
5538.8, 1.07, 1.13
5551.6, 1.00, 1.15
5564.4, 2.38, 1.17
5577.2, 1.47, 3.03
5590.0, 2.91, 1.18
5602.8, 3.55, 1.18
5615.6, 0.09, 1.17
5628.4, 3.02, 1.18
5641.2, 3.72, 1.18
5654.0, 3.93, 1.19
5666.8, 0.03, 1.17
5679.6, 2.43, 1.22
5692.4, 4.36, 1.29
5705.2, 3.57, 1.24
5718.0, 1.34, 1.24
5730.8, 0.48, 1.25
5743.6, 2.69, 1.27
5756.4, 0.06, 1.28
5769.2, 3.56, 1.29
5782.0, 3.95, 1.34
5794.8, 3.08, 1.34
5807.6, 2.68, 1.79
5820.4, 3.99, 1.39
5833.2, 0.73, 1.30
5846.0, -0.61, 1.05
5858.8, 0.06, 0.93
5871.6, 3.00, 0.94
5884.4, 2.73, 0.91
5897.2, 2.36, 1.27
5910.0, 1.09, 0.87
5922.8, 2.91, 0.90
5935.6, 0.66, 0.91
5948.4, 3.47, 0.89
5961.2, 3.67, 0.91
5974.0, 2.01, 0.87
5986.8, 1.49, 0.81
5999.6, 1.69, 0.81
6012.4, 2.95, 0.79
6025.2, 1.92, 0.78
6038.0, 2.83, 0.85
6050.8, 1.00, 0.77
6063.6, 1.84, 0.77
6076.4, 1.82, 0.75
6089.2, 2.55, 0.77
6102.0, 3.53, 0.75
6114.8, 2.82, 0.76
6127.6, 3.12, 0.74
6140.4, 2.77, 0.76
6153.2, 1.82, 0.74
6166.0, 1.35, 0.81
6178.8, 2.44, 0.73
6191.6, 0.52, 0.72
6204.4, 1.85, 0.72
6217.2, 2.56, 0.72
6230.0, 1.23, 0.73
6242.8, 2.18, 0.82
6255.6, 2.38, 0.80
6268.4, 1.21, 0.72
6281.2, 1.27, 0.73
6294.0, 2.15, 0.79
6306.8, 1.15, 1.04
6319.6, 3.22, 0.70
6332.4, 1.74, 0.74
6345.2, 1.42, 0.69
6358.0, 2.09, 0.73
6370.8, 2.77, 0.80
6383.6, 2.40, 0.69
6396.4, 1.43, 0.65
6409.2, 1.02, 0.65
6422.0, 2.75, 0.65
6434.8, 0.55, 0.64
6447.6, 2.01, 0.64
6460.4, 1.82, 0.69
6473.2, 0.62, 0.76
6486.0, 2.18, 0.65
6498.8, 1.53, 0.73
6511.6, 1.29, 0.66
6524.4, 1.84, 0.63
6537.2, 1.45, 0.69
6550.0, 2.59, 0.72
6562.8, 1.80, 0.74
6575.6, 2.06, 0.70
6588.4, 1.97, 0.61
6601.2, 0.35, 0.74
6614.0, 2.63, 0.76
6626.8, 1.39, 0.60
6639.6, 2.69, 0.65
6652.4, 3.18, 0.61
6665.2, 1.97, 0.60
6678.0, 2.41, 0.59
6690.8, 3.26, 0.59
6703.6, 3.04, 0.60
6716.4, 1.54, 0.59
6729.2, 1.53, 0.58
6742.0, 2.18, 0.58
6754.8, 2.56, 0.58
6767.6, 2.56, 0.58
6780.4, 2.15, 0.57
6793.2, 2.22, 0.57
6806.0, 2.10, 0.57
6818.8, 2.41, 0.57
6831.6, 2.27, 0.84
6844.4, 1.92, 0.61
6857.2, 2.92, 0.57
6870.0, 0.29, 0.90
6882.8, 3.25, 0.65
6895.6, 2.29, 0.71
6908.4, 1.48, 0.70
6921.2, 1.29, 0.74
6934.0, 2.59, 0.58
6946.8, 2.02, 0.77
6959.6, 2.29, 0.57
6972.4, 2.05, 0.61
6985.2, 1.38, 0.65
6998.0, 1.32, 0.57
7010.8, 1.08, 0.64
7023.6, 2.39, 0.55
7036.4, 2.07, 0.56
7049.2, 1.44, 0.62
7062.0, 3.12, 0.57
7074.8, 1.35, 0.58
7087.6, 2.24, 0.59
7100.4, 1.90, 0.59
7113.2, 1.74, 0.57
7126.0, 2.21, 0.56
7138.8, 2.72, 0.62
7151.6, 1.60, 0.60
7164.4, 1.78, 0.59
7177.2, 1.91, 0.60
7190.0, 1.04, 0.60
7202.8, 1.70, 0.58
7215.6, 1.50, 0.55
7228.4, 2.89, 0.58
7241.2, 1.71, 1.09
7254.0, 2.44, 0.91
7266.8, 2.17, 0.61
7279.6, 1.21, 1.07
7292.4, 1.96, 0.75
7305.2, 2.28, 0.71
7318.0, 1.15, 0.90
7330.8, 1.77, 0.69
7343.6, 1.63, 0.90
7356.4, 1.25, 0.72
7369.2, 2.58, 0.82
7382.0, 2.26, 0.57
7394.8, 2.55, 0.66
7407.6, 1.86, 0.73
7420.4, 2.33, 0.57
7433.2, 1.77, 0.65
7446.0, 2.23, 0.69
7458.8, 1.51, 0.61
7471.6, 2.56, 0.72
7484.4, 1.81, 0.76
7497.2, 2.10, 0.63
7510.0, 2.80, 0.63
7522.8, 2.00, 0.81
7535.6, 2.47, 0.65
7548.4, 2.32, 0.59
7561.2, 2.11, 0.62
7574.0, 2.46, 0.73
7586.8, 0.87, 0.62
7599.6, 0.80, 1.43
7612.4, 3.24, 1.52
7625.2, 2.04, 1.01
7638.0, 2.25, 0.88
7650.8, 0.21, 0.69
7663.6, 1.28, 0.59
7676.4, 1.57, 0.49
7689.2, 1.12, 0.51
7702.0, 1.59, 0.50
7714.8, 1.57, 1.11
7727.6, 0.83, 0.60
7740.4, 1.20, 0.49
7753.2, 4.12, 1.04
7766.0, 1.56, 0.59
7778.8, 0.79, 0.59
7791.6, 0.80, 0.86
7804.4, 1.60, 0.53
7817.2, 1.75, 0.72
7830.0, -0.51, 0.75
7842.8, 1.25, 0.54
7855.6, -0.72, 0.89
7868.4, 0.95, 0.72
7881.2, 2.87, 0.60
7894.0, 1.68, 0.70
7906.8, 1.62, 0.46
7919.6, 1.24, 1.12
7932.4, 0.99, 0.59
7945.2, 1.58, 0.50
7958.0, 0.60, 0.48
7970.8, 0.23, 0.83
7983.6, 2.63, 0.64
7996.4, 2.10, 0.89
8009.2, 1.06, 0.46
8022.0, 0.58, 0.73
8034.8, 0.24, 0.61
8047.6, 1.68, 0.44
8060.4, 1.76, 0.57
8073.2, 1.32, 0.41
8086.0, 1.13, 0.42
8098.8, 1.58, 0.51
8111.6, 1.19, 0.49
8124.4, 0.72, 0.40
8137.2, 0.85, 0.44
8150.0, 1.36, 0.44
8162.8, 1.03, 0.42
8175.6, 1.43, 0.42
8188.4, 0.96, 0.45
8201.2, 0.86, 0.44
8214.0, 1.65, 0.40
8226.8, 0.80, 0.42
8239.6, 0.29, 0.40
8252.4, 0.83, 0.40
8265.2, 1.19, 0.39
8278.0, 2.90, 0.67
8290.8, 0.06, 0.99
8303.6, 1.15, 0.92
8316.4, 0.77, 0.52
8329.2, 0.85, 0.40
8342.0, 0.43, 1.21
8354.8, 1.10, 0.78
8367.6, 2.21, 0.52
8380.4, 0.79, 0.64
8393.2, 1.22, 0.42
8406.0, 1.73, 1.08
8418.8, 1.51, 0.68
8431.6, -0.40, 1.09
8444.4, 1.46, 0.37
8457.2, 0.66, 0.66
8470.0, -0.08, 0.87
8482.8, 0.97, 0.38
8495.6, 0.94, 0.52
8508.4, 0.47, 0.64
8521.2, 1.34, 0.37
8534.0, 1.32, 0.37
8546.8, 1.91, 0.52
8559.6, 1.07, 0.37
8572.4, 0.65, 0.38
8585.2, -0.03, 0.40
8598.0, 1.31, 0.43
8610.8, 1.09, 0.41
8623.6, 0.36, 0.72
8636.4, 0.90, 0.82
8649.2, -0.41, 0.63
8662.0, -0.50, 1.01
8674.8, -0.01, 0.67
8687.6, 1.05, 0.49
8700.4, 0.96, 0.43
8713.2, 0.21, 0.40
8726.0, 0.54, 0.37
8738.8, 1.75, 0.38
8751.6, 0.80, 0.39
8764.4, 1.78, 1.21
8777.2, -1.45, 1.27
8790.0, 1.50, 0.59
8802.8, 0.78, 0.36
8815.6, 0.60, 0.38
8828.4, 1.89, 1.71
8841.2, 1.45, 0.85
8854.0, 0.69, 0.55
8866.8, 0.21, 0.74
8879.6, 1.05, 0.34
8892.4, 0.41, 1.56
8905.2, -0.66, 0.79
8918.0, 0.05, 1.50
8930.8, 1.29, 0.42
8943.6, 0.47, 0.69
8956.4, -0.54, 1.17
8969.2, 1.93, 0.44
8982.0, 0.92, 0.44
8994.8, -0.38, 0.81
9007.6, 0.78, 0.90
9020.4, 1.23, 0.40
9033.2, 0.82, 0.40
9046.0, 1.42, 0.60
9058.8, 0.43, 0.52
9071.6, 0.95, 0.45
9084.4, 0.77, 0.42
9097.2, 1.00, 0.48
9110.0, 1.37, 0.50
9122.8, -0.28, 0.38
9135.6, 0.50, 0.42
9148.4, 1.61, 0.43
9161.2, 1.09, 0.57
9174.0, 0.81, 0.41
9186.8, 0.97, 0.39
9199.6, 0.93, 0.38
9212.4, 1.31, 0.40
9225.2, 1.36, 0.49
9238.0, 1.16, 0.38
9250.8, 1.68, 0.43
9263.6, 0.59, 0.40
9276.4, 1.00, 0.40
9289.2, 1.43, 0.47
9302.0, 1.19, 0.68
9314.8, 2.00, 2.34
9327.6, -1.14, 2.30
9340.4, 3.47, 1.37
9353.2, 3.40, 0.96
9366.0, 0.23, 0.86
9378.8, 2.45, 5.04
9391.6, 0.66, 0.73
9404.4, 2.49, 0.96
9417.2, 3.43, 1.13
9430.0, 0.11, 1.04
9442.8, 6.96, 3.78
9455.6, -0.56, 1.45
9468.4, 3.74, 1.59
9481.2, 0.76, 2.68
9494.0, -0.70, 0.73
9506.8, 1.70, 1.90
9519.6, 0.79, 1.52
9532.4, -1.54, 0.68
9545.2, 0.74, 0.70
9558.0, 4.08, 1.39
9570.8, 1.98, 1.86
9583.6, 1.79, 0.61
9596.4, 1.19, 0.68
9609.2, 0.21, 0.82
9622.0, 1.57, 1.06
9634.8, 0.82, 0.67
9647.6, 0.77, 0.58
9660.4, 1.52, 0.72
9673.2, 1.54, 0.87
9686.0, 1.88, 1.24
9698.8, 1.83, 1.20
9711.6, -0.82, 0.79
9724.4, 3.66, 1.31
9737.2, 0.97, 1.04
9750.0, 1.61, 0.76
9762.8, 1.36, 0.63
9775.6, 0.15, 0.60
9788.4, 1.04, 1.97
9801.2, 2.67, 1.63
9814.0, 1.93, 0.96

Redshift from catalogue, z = 0.217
